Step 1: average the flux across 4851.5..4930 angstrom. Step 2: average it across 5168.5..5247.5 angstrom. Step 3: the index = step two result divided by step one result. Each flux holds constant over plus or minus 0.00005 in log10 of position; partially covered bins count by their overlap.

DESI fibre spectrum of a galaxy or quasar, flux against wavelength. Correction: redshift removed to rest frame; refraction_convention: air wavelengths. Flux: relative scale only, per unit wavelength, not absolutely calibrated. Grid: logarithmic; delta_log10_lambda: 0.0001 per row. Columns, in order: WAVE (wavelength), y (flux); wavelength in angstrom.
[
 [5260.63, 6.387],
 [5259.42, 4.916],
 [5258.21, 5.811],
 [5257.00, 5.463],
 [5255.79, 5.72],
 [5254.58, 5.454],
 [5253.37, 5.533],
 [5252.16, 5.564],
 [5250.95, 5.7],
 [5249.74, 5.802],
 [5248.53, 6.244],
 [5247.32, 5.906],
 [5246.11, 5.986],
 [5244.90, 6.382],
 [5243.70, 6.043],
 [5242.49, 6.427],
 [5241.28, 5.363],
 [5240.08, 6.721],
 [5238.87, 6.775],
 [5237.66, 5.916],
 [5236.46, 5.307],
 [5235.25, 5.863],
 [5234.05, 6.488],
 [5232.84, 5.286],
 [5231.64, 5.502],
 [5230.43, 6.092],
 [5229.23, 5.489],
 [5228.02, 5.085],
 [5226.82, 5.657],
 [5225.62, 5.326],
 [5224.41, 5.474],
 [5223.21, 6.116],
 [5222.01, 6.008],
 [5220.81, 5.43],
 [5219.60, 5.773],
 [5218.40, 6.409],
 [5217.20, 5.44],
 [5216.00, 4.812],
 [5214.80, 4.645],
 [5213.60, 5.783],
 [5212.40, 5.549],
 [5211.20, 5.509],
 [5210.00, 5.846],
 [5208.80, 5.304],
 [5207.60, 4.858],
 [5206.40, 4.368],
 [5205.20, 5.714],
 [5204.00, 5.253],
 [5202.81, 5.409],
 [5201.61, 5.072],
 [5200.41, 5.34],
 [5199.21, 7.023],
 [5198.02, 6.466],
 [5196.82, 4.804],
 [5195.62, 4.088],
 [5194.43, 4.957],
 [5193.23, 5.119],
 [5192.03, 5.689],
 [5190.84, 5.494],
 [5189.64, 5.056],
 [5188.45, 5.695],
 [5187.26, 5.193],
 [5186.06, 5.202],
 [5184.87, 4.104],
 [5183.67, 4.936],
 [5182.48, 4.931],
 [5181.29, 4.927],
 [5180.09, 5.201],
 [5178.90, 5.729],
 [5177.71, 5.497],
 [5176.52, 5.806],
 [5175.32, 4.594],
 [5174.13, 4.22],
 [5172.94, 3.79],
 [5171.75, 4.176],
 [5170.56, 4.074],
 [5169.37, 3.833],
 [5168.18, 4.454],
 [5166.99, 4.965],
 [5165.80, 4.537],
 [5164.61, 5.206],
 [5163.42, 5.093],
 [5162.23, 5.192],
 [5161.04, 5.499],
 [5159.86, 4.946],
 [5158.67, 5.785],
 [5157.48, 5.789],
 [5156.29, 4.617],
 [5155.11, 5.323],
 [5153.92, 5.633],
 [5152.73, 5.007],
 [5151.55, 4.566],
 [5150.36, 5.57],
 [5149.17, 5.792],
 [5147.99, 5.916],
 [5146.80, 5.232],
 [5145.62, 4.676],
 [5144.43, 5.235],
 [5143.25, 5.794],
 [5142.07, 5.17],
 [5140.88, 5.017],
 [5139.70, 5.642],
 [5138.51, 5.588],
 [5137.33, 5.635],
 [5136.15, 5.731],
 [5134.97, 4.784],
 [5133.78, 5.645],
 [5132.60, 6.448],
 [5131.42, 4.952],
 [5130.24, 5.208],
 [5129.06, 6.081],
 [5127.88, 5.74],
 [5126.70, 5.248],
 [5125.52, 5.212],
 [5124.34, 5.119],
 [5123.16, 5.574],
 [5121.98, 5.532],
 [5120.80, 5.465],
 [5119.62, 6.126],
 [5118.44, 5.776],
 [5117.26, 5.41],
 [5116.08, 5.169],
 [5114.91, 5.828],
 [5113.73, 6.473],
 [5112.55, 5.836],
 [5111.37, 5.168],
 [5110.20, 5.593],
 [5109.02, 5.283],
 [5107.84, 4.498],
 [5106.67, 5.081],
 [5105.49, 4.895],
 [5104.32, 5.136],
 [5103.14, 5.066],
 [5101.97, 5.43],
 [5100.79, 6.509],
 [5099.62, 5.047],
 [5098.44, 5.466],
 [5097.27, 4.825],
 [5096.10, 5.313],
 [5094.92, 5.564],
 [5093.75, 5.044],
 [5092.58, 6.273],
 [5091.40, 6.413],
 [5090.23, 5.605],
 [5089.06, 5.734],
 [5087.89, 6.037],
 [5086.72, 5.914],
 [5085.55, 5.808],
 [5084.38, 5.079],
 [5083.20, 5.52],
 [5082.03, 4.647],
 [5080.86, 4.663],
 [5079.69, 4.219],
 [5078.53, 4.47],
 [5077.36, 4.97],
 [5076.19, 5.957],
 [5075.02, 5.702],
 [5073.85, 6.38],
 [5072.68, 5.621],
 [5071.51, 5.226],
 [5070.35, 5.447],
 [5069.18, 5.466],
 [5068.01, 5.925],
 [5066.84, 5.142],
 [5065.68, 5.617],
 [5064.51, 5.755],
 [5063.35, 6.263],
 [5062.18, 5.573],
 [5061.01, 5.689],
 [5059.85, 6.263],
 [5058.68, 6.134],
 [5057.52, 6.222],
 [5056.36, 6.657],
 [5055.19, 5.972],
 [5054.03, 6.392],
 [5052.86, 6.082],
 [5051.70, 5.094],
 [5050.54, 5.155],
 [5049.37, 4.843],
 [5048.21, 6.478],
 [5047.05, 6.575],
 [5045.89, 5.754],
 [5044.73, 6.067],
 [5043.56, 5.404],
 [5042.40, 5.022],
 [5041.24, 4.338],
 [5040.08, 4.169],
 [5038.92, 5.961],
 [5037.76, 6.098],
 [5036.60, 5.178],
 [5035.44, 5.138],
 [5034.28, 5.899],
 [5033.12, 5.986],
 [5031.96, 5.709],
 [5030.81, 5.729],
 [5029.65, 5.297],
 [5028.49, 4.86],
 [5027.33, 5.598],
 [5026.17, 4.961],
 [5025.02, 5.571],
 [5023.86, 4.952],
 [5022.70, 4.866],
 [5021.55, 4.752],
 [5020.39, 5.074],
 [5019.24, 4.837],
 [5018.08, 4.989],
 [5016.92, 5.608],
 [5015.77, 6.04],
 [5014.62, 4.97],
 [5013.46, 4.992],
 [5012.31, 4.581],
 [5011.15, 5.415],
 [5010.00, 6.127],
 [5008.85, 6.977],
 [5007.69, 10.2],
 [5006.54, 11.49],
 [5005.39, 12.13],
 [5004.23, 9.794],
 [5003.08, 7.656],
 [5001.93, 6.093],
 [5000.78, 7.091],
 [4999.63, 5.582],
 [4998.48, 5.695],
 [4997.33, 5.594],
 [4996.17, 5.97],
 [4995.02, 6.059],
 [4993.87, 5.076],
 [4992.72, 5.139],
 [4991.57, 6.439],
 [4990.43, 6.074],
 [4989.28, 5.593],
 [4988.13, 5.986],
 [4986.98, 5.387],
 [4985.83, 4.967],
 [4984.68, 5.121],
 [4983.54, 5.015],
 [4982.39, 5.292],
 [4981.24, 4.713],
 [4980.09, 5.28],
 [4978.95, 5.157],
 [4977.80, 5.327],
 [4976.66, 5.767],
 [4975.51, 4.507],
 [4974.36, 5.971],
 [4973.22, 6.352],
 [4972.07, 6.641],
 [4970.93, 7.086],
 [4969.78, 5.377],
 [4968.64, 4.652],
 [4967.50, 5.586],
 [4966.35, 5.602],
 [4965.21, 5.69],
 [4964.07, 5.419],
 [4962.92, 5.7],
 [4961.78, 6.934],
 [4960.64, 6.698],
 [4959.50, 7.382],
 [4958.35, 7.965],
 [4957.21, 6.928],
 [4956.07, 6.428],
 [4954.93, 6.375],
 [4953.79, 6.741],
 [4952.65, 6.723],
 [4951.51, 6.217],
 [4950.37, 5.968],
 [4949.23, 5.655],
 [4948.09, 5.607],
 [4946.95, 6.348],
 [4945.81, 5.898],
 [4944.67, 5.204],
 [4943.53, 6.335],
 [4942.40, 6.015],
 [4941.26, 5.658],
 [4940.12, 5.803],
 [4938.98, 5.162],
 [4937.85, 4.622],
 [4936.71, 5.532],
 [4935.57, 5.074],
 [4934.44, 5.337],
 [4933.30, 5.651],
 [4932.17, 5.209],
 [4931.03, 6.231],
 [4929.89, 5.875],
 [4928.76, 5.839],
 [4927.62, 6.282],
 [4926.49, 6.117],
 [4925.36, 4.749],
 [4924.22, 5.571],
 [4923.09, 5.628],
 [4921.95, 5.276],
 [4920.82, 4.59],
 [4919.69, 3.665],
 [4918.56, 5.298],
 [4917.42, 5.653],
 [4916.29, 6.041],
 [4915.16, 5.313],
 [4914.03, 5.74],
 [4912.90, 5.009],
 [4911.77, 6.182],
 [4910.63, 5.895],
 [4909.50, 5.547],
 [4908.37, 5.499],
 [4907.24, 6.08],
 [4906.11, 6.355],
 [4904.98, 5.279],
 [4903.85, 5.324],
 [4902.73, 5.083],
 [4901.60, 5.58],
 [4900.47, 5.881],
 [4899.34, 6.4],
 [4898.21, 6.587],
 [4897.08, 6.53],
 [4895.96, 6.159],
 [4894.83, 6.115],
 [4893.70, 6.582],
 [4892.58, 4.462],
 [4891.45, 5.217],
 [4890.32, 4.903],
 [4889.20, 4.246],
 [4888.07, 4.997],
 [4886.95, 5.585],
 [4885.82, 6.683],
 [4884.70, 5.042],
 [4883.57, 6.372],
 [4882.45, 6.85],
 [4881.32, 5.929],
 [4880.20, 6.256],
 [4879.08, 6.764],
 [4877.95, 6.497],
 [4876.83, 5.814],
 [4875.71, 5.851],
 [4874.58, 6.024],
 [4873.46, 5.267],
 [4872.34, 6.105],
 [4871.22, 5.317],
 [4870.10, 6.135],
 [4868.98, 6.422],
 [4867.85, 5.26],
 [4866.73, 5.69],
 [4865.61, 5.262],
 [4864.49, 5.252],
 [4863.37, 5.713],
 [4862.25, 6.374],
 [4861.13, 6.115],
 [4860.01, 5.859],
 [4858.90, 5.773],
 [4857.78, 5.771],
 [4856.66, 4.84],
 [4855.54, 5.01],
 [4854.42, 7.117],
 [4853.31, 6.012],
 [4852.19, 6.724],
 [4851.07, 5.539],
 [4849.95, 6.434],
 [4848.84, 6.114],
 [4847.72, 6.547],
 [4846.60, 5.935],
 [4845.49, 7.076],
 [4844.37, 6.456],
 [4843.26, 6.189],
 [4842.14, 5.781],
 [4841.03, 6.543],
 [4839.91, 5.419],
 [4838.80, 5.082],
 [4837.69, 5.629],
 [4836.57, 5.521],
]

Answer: 0.9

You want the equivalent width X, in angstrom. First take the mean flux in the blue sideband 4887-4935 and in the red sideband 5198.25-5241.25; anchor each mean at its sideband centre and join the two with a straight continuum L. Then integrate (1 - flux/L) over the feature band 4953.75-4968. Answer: -2.1 angstrom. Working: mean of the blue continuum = 5.57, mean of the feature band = 6.41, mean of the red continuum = 5.62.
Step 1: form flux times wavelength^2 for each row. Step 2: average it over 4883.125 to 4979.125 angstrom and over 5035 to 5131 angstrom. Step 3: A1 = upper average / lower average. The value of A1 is 1.02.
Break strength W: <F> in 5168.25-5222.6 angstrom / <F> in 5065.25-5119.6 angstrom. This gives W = 0.95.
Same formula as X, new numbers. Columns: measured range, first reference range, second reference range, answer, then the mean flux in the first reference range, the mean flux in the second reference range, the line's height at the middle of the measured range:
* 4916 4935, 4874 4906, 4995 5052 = 1.3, 5.83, 5.97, 5.87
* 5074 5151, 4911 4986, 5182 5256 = 2.5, 5.73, 5.56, 5.62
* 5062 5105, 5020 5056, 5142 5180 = -1.4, 5.46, 5.05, 5.31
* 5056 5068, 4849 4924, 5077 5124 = -1.0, 5.74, 5.41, 5.47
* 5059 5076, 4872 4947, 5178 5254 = -0.4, 5.68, 5.54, 5.61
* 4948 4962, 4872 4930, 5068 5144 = -2.4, 5.7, 5.46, 5.64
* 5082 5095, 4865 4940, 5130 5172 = -0.9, 5.66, 5.19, 5.31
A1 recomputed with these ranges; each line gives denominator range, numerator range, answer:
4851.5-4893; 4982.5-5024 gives 1.13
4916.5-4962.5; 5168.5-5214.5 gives 0.96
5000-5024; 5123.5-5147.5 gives 0.86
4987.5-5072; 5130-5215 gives 0.93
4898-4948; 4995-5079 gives 1.10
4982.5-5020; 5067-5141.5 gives 0.90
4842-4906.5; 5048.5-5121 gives 1.03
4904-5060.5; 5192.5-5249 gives 1.06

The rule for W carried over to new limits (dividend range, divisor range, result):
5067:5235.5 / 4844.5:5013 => 0.90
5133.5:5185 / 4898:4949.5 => 0.91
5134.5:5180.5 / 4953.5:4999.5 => 0.88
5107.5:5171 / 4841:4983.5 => 0.92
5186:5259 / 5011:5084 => 1.03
